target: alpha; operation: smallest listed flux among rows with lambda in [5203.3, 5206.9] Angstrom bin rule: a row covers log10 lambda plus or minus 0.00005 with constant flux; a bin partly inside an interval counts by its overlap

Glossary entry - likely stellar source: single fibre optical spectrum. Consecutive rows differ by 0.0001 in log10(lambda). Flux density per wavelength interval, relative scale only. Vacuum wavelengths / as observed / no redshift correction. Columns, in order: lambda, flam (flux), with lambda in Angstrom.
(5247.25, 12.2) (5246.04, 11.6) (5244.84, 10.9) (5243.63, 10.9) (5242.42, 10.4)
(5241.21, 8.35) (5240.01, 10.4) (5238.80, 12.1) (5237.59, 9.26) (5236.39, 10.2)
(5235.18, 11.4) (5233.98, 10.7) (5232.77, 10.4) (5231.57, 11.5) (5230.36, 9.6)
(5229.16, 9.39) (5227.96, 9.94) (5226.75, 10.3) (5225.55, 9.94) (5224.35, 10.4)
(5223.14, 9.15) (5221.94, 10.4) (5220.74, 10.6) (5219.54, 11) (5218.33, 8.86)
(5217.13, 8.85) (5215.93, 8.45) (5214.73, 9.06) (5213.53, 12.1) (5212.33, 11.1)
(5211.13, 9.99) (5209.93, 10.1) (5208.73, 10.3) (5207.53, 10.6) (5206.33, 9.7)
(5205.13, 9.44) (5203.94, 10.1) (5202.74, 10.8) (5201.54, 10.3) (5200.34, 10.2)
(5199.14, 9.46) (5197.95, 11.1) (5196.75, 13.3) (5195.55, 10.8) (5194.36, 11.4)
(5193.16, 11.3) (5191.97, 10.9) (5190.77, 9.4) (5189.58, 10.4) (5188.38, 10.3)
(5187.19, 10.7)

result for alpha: 9.44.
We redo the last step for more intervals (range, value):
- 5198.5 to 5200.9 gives 9.46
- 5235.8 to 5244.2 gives 8.35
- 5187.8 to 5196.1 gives 9.4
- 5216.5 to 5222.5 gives 8.85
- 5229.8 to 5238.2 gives 9.26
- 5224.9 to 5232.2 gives 9.39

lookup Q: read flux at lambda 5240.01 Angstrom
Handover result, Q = 10.4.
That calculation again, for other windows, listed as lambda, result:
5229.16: 9.39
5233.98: 10.7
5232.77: 10.4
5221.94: 10.4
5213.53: 12.1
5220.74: 10.6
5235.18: 11.4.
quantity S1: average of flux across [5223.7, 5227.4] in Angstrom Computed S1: 10.2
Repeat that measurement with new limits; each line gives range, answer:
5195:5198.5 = 11.7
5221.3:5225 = 9.99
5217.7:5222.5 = 10.2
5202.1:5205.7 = 10.1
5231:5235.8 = 11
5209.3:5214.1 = 10.8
